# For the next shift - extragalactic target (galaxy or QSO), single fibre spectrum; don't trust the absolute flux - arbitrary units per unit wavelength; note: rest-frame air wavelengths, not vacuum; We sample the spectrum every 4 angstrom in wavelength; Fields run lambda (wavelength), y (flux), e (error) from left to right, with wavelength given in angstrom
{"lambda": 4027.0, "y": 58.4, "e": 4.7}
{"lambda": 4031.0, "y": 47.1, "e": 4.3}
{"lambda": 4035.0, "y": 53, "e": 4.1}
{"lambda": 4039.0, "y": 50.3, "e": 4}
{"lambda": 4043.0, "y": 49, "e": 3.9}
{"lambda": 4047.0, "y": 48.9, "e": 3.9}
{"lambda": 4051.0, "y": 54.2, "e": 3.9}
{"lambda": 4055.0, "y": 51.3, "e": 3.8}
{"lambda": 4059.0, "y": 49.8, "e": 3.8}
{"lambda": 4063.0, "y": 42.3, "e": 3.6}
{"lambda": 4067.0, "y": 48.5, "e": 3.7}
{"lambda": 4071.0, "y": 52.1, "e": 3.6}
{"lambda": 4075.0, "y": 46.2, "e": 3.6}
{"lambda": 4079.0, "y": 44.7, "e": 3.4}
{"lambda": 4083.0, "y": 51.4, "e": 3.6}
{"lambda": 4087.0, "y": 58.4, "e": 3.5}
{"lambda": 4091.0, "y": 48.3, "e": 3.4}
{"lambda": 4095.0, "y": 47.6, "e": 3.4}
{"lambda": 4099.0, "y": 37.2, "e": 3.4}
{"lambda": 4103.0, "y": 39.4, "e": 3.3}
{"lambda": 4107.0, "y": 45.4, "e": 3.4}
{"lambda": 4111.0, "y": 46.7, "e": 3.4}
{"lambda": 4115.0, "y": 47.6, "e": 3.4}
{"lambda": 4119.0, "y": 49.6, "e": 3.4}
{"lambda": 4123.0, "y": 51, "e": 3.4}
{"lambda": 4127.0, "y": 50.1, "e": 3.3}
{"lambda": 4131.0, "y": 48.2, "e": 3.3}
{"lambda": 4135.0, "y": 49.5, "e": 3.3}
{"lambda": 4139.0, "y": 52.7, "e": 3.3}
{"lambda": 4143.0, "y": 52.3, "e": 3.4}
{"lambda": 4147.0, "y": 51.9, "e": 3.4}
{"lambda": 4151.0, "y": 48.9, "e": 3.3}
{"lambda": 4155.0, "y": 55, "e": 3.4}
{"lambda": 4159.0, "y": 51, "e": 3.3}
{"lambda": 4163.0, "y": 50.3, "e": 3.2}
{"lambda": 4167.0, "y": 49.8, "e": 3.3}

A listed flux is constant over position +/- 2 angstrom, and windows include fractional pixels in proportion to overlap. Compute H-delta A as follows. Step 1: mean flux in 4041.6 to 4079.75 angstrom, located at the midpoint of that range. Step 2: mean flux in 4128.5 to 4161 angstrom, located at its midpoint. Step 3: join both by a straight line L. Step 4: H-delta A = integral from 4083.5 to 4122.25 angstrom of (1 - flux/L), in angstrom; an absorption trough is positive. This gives 2.31 angstrom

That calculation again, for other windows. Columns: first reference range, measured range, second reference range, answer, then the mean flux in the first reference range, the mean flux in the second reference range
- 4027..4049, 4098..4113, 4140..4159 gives 2.6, 50.5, 52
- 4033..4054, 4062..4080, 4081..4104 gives 0.7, 51.1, 47.4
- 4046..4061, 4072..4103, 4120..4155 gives 2.3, 51.2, 50.8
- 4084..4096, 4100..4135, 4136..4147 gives 3.3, 51.8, 52.1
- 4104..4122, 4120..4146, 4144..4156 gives -0.6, 47.1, 51.7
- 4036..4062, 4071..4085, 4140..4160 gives 0.7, 50.4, 51.9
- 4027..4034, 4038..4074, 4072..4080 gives -0.8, 51.2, 46.4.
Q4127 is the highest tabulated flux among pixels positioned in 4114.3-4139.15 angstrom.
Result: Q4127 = 52.7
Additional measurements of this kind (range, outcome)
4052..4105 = 58.4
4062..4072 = 52.1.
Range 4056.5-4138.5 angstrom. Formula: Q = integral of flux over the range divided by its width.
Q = 47.8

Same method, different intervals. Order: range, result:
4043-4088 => 49.6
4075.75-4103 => 47.2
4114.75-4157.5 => 50.7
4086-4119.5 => 46.2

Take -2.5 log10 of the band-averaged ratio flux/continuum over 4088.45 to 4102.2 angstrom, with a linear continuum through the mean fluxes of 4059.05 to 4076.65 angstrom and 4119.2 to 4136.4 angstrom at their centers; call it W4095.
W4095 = 0.094 mag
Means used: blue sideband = 47.6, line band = 44.5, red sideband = 49.7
